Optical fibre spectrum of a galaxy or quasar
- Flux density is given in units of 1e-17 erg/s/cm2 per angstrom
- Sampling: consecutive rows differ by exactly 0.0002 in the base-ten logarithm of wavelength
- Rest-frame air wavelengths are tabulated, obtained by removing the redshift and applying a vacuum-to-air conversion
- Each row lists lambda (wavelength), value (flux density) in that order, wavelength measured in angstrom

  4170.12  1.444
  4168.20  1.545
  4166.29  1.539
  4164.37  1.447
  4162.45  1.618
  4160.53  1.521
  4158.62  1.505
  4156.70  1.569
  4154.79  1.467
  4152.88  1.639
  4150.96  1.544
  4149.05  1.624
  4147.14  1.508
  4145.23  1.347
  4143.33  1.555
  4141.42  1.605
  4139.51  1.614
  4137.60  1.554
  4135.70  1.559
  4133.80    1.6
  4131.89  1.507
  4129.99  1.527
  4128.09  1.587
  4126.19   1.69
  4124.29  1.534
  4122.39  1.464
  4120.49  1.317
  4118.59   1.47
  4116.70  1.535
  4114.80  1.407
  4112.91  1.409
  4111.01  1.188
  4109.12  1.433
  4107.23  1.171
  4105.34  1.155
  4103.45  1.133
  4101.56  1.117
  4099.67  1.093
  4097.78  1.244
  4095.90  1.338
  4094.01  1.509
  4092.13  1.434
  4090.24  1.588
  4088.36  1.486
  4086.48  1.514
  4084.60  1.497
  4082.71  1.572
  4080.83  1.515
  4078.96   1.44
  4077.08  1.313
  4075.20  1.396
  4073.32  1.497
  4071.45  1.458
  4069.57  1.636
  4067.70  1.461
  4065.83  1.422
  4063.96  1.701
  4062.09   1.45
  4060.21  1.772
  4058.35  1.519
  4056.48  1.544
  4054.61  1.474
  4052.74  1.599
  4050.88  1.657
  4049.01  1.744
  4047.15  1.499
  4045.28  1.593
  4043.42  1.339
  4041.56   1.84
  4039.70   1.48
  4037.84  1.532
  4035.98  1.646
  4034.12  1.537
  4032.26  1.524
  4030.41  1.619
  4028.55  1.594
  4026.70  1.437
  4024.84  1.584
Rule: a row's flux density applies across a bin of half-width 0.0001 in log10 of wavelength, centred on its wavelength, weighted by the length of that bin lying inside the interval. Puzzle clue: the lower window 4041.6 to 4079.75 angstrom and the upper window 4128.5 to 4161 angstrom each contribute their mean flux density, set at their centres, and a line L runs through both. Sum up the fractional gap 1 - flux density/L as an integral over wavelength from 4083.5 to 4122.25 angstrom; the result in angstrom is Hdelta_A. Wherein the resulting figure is 4.63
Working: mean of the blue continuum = 1.53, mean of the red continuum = 1.55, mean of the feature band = 1.35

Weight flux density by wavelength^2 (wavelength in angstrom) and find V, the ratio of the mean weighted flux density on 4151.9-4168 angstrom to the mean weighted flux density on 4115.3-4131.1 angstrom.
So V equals 1.04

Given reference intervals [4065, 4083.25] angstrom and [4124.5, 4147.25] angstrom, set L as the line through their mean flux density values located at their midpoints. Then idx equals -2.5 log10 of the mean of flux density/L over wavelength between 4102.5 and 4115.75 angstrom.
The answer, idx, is 0.19 mag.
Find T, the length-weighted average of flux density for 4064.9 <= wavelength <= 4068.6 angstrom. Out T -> 1.44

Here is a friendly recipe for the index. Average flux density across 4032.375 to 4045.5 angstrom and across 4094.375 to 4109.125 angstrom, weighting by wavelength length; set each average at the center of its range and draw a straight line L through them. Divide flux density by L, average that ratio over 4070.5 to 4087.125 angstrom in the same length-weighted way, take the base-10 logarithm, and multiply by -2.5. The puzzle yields -0.10 mag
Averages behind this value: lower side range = 1.56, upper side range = 1.21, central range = 1.47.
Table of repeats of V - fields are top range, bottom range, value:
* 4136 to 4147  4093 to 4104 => 1.26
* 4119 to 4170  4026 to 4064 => 1.02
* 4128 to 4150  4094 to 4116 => 1.25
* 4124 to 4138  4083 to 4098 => 1.09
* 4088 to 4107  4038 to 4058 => 0.85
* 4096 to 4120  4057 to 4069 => 0.84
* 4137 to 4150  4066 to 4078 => 1.10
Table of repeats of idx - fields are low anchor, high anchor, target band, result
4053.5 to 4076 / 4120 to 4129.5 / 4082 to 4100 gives 0.067 mag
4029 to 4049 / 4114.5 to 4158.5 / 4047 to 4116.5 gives 0.081 mag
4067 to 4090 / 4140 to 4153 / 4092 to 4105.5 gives 0.201 mag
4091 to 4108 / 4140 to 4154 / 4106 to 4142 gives -0.057 mag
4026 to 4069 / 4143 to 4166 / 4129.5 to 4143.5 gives -0.022 mag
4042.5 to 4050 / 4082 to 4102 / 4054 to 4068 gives -0.035 mag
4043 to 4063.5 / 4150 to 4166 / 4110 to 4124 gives 0.107 mag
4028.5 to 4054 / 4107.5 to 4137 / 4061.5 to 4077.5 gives 0.042 mag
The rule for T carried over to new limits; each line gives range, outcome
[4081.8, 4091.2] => 1.53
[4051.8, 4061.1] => 1.58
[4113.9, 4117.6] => 1.47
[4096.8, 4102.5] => 1.15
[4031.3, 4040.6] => 1.54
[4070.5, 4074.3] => 1.48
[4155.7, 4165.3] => 1.53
